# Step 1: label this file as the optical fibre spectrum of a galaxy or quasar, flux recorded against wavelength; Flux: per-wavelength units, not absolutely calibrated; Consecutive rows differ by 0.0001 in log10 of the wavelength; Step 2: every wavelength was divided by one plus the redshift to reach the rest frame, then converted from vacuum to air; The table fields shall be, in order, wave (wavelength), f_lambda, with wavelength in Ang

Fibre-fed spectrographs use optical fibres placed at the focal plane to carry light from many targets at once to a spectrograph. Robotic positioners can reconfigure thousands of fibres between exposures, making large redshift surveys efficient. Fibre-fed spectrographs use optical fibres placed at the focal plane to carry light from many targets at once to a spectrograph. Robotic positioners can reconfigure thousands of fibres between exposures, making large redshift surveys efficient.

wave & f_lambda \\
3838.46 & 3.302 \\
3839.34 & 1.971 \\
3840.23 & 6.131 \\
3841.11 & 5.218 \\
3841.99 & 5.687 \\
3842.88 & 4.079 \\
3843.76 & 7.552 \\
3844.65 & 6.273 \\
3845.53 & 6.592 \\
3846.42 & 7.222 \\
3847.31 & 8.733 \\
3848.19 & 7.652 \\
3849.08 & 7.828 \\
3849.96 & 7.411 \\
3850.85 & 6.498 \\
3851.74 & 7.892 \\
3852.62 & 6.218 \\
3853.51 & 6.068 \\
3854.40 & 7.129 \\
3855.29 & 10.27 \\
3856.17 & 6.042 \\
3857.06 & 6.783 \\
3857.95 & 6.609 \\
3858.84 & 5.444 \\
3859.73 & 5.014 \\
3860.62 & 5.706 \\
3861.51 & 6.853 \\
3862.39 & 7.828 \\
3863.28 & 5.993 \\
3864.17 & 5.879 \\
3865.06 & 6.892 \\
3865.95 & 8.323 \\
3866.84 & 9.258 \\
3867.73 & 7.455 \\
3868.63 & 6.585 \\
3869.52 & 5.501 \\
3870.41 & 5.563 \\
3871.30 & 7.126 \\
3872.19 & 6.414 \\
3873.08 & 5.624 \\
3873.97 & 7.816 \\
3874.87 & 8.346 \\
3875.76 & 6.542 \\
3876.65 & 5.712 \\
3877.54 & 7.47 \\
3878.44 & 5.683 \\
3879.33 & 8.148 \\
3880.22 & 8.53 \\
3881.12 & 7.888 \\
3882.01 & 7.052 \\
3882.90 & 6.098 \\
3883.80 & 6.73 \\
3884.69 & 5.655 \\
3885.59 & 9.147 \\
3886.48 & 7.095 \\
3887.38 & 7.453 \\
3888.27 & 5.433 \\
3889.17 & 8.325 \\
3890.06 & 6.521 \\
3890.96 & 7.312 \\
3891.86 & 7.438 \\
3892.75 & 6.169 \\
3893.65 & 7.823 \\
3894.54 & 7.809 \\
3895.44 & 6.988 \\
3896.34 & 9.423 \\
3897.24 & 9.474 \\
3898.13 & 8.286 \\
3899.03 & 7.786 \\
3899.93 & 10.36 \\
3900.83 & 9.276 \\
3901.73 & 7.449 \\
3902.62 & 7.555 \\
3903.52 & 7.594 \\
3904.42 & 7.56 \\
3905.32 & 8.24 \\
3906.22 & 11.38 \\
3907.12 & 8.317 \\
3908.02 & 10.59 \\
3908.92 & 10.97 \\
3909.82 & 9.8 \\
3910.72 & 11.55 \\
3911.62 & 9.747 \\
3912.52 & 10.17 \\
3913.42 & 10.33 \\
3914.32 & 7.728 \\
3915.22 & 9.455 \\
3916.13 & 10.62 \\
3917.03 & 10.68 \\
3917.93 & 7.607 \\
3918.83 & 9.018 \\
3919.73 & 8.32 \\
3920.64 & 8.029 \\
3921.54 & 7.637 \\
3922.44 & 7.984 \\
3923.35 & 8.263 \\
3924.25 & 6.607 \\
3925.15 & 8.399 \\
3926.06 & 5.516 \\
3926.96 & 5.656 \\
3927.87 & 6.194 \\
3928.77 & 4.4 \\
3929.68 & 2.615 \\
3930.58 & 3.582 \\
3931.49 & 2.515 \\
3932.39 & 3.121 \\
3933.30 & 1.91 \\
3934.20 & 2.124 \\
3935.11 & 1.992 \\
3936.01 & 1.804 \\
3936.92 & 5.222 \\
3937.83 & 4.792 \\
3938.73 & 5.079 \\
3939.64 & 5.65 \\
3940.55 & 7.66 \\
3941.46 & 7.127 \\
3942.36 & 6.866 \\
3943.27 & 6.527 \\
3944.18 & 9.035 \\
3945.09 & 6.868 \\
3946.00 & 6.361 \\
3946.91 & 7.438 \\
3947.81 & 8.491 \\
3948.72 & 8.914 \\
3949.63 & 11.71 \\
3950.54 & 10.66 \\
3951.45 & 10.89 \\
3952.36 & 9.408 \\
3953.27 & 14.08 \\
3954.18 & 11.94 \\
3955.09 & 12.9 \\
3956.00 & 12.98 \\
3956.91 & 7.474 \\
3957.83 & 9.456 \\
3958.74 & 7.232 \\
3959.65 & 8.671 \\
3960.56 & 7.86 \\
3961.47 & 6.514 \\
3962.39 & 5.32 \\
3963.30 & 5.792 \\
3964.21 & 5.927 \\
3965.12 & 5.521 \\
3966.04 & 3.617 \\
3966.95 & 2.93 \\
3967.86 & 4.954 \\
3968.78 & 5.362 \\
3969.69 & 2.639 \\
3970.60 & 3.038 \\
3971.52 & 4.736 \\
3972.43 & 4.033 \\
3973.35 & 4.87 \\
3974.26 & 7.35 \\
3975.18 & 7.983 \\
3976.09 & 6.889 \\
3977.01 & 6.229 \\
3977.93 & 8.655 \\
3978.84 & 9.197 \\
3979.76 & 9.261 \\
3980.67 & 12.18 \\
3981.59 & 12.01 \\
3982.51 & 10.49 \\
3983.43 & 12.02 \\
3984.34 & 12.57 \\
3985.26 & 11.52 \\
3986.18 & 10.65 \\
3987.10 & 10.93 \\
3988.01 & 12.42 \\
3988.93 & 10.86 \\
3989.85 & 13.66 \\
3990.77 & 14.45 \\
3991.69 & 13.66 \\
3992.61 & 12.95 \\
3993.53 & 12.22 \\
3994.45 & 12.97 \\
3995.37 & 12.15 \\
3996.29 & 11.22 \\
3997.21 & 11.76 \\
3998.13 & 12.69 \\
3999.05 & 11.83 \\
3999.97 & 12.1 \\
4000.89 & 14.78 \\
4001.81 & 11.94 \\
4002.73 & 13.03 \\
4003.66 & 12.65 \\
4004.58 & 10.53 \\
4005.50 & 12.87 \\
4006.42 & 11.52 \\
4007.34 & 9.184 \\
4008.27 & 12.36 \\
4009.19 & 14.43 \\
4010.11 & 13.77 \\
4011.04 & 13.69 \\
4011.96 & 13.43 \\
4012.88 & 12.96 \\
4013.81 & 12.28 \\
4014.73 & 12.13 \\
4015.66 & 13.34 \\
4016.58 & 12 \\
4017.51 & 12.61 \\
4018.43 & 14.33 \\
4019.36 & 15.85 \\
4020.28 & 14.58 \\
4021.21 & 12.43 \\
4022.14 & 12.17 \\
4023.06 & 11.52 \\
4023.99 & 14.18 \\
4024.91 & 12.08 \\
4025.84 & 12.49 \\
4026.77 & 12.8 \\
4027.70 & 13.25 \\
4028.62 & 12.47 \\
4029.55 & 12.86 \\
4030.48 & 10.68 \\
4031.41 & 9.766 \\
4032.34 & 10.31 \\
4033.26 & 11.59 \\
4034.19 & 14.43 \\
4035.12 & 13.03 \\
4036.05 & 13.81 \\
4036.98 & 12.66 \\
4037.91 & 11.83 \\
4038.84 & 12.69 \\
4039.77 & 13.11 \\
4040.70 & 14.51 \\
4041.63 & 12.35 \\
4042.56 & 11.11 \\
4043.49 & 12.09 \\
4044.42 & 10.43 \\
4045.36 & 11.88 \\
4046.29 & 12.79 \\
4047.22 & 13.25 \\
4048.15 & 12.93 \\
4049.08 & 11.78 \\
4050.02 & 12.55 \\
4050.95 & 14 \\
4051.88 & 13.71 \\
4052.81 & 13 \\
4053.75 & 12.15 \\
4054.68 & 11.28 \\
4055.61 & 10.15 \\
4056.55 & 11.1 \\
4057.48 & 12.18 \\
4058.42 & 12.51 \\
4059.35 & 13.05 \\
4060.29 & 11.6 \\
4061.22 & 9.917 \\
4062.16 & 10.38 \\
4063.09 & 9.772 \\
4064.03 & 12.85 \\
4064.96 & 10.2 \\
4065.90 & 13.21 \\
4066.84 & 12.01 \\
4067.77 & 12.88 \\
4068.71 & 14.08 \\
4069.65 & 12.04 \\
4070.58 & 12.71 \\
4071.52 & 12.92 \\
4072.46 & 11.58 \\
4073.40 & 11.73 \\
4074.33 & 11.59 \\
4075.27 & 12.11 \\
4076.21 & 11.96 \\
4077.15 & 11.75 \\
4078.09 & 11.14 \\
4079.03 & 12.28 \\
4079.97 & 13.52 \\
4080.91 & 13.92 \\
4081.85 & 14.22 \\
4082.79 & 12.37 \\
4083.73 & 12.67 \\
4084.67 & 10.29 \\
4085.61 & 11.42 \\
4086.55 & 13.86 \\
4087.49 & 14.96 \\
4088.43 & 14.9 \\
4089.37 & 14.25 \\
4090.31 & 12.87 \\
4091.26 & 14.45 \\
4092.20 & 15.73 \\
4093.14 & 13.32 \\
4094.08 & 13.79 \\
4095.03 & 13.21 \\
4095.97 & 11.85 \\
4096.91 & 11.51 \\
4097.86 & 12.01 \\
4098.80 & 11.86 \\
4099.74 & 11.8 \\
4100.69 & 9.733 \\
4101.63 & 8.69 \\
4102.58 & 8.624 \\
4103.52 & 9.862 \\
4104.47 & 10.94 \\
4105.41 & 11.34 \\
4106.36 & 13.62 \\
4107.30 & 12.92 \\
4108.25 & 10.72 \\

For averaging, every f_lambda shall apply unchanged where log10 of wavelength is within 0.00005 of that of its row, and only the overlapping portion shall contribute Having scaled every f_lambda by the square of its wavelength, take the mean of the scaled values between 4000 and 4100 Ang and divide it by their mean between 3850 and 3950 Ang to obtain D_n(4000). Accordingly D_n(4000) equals 1.9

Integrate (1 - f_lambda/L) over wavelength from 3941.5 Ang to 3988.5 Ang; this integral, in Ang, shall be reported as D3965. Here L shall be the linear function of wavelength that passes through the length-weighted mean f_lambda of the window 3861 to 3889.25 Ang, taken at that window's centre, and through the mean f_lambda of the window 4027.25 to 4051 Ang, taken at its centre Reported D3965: 7.9 Ang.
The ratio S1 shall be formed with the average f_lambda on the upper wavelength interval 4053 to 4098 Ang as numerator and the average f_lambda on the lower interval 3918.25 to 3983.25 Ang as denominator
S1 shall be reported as 1.79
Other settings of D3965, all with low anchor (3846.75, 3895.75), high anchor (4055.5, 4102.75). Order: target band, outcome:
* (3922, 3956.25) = 7.4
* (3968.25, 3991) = 2.1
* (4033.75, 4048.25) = -1.8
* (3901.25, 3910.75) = -1.4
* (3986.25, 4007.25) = -4.4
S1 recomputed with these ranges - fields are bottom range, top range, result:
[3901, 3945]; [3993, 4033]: 1.76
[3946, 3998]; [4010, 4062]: 1.37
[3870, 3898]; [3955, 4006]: 1.31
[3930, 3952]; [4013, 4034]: 2.06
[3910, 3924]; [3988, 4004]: 1.38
